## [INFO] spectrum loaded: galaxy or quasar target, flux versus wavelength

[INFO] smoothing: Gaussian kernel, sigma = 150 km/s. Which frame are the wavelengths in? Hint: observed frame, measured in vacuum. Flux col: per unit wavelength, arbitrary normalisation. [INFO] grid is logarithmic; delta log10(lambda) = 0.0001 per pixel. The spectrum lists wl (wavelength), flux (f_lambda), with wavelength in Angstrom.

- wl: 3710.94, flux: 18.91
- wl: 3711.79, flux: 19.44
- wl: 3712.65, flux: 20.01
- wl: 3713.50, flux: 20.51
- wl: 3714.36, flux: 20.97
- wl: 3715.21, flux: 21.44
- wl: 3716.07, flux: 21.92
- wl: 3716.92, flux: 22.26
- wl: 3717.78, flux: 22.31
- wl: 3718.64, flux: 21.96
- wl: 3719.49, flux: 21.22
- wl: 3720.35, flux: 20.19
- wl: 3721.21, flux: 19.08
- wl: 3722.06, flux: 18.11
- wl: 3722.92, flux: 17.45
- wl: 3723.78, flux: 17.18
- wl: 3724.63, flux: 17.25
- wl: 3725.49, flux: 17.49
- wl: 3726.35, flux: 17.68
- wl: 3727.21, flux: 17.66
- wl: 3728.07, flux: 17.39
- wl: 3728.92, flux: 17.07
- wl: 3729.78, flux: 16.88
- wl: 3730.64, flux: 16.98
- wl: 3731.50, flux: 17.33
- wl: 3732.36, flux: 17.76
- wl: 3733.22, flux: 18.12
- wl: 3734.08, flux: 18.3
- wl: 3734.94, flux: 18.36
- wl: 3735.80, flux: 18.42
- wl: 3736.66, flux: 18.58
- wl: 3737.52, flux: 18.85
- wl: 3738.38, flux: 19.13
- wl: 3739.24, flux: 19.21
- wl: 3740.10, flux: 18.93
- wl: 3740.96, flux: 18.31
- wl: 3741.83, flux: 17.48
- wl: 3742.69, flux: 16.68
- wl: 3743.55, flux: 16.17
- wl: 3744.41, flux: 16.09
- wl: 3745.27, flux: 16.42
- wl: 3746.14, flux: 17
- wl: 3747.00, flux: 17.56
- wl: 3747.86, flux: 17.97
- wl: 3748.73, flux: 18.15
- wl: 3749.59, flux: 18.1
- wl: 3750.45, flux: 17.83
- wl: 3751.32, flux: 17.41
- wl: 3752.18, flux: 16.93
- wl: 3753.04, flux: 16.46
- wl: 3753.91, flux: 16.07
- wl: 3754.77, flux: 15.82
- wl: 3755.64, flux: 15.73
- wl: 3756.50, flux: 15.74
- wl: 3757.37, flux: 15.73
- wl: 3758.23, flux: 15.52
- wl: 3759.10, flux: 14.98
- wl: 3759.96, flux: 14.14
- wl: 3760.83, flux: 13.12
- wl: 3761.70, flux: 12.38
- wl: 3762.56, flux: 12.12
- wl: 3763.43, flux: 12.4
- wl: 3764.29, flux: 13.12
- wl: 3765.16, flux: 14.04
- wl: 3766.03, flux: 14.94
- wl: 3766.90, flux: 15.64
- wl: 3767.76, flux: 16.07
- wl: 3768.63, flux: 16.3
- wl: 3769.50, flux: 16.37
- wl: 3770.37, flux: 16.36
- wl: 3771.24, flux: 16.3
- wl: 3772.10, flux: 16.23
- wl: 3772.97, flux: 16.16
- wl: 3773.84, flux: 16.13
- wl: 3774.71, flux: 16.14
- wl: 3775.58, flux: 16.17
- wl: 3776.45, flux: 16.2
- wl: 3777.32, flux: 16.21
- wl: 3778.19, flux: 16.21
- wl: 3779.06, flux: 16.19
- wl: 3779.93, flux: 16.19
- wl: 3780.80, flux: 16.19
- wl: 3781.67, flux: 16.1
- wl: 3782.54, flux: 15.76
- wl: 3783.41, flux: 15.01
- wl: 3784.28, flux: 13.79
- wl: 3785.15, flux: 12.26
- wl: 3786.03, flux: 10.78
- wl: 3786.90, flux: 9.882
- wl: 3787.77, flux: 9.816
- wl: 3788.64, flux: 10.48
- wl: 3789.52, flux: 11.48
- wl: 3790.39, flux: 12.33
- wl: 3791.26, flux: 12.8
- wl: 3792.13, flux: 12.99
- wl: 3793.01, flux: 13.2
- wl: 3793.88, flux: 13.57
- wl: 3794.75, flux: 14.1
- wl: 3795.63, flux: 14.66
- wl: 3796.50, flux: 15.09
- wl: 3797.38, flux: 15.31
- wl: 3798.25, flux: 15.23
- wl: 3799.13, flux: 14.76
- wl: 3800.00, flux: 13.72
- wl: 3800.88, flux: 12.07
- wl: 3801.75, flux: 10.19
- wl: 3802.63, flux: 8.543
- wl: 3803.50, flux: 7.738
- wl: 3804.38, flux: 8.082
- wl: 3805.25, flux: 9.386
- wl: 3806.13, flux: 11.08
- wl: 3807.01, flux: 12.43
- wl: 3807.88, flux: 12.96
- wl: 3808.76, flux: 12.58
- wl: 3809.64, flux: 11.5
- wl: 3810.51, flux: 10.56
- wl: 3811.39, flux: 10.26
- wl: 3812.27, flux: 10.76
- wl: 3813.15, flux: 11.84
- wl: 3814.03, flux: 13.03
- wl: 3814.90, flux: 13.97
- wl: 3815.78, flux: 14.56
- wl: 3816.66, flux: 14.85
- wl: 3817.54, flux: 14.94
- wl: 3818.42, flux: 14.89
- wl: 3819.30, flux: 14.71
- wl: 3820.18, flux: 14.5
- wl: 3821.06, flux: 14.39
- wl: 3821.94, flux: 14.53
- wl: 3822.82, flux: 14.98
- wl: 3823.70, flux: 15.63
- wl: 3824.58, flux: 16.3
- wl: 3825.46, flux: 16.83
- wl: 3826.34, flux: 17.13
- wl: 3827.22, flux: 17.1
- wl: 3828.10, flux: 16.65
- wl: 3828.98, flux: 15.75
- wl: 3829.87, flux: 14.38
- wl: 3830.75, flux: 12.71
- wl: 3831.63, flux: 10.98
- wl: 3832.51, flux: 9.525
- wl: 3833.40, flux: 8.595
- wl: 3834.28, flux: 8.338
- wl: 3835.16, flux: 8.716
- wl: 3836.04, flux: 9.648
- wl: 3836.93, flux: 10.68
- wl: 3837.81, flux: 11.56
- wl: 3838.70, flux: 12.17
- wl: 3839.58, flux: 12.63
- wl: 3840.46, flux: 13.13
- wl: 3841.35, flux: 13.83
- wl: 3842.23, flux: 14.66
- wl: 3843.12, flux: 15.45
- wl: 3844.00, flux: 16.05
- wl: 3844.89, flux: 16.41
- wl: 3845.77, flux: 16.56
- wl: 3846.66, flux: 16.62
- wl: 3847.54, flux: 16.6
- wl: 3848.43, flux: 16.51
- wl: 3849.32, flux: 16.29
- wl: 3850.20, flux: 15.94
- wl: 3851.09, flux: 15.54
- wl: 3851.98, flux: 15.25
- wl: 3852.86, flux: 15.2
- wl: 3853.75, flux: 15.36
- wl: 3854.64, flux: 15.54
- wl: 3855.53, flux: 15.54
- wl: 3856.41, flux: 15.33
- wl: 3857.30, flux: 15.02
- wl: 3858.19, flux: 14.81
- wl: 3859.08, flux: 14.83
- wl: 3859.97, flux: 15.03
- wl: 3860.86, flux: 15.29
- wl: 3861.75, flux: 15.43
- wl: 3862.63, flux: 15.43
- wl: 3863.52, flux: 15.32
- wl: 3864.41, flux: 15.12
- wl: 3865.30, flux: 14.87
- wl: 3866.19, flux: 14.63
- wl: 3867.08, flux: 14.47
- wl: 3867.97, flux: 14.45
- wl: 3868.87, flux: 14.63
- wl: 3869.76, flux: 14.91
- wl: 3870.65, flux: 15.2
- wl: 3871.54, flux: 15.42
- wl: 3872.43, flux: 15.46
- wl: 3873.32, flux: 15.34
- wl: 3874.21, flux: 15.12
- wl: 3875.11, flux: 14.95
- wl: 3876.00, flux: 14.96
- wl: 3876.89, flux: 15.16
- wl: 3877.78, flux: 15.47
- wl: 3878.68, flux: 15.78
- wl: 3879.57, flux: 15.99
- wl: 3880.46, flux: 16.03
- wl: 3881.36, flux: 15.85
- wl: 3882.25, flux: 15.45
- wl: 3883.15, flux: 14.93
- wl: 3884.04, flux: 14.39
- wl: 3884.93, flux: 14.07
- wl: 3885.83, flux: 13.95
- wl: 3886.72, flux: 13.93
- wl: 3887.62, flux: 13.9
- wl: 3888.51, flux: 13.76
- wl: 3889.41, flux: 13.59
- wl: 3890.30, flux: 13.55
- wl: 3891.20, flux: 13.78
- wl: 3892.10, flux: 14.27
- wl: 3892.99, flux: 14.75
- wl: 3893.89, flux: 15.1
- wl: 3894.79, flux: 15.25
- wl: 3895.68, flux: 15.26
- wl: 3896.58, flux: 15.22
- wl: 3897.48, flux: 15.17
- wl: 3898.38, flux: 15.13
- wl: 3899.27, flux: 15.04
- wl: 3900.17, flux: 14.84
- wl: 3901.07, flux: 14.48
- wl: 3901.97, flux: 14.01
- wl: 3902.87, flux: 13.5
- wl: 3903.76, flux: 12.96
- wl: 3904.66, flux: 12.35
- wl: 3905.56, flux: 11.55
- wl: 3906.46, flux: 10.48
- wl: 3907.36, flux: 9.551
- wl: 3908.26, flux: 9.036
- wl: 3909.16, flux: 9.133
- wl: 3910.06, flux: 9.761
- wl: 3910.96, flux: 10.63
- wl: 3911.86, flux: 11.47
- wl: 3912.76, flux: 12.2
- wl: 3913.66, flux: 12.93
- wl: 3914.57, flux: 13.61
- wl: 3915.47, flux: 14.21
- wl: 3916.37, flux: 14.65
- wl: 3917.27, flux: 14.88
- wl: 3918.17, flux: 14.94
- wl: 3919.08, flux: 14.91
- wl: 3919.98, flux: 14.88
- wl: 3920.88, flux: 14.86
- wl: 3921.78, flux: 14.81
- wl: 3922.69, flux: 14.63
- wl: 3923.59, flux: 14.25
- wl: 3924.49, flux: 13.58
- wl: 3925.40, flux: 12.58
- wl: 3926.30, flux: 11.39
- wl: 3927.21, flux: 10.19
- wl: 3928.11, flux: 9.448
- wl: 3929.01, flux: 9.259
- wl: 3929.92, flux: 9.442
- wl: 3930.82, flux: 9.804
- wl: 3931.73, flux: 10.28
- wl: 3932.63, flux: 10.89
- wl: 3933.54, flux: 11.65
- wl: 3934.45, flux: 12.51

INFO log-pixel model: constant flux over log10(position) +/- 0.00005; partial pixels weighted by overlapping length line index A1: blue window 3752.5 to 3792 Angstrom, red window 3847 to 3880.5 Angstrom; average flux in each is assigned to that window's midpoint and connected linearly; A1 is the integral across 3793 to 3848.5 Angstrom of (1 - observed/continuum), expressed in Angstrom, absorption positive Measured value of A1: 6.4 Angstrom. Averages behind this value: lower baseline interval 14.6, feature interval 13.3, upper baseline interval 15.3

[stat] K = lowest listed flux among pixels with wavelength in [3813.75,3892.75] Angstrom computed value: 8.338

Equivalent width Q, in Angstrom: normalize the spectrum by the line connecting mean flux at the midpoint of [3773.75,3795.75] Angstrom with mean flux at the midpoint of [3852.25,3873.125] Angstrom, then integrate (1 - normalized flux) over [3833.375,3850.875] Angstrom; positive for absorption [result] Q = 1.37 Angstrom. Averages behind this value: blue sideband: 14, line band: 13.7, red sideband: 15.1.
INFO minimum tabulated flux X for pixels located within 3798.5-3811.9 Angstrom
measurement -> 7.738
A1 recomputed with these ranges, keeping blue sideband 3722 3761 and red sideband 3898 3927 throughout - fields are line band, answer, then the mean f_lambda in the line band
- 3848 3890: -3.0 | 15.1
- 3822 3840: 2.4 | 13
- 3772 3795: 2.9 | 14.1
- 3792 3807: 3.3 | 12.3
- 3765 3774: 0.3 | 15.9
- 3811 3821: 1.2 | 13.5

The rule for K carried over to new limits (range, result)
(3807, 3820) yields 10.26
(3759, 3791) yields 9.816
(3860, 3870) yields 14.45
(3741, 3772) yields 12.12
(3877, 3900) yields 13.55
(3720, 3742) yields 16.88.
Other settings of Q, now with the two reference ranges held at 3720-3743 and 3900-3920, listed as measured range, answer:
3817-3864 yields 0.69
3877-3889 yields -1.34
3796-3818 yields 4.86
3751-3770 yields 2.31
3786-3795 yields 2.36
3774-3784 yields 0.33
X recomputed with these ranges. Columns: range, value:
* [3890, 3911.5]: 9.036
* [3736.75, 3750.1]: 16.09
